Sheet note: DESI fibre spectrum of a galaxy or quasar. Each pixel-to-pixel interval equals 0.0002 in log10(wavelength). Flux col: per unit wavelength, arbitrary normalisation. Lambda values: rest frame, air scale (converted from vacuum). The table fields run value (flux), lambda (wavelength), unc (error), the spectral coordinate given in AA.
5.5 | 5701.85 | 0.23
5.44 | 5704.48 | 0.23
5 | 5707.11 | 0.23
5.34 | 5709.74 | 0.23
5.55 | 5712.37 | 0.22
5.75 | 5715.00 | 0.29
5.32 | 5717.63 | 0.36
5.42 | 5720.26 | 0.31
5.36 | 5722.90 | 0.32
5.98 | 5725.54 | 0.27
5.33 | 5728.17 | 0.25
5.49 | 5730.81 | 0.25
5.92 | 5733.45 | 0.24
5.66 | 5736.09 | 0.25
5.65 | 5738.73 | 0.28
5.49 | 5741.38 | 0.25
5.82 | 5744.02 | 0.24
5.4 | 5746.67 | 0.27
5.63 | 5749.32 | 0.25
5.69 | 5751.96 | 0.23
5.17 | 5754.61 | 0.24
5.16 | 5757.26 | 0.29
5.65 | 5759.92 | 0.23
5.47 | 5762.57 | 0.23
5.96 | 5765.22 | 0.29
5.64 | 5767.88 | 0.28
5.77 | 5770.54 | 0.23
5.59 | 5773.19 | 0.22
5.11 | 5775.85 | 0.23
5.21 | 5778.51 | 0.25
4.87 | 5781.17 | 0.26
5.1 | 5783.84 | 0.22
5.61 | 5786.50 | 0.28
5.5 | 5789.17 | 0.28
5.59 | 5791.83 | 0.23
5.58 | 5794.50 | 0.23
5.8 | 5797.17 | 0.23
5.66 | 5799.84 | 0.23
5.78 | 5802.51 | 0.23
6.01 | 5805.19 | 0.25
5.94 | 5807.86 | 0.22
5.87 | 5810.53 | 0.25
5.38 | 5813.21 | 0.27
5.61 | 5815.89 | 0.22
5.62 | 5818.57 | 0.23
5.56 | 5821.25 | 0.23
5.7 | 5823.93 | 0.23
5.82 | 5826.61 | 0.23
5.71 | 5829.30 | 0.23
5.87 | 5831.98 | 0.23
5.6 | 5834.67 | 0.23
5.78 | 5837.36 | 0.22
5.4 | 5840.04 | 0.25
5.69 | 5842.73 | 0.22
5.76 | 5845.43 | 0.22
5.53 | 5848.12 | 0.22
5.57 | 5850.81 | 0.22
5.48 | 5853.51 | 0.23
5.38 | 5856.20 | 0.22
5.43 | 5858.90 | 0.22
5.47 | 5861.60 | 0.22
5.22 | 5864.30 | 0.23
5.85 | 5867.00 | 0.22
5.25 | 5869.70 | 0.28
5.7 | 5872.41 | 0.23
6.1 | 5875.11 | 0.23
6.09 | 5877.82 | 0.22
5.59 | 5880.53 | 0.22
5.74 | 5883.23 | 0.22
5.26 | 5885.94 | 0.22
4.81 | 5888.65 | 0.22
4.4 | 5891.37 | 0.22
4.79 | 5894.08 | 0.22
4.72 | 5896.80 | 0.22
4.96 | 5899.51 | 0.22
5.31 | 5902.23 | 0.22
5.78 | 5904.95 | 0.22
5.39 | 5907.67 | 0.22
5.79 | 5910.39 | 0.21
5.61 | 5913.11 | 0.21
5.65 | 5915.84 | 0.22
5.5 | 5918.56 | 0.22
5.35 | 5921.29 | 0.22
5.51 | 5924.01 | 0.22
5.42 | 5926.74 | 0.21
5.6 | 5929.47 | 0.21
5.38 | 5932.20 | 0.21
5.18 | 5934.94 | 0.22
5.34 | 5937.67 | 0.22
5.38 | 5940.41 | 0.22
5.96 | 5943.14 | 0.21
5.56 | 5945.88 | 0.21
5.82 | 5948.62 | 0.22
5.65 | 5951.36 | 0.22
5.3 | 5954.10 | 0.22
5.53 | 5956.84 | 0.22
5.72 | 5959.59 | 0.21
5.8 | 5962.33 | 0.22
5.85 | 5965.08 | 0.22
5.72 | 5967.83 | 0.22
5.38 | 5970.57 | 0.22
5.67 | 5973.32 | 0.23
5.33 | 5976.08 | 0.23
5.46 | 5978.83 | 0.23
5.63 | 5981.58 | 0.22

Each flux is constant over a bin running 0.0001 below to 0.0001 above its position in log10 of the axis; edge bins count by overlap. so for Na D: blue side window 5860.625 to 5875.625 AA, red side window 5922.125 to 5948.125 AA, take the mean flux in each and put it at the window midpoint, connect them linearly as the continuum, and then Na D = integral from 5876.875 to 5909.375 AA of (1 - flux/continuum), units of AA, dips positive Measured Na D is 1.8 AA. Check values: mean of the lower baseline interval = 5.57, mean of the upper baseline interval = 5.49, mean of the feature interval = 5.23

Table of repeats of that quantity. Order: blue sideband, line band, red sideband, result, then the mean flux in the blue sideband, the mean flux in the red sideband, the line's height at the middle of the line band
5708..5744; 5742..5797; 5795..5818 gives 1.7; 5.56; 5.74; 5.66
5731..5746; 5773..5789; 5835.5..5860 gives 1.1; 5.68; 5.56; 5.63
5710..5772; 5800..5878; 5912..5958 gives -1.6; 5.57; 5.51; 5.54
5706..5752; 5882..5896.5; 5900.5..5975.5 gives 1.5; 5.54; 5.56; 5.55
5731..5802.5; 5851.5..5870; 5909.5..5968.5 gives 0.3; 5.53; 5.57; 5.55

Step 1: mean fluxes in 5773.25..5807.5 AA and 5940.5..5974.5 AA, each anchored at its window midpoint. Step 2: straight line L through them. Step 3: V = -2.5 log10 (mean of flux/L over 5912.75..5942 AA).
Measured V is 0.04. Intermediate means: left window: 5.5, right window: 5.65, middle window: 5.45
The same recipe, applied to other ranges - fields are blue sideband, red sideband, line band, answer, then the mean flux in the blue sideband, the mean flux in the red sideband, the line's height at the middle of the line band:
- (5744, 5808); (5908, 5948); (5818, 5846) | -0.030 mag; 5.54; 5.52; 5.53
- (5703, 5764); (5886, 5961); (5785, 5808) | -0.046 mag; 5.51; 5.38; 5.47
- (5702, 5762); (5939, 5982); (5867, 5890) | -0.002 mag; 5.51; 5.61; 5.57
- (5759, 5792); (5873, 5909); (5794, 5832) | -0.061 mag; 5.46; 5.31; 5.41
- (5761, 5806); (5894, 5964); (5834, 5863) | -0.008 mag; 5.54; 5.48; 5.51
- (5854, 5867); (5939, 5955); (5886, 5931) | 0.050 mag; 5.43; 5.62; 5.54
